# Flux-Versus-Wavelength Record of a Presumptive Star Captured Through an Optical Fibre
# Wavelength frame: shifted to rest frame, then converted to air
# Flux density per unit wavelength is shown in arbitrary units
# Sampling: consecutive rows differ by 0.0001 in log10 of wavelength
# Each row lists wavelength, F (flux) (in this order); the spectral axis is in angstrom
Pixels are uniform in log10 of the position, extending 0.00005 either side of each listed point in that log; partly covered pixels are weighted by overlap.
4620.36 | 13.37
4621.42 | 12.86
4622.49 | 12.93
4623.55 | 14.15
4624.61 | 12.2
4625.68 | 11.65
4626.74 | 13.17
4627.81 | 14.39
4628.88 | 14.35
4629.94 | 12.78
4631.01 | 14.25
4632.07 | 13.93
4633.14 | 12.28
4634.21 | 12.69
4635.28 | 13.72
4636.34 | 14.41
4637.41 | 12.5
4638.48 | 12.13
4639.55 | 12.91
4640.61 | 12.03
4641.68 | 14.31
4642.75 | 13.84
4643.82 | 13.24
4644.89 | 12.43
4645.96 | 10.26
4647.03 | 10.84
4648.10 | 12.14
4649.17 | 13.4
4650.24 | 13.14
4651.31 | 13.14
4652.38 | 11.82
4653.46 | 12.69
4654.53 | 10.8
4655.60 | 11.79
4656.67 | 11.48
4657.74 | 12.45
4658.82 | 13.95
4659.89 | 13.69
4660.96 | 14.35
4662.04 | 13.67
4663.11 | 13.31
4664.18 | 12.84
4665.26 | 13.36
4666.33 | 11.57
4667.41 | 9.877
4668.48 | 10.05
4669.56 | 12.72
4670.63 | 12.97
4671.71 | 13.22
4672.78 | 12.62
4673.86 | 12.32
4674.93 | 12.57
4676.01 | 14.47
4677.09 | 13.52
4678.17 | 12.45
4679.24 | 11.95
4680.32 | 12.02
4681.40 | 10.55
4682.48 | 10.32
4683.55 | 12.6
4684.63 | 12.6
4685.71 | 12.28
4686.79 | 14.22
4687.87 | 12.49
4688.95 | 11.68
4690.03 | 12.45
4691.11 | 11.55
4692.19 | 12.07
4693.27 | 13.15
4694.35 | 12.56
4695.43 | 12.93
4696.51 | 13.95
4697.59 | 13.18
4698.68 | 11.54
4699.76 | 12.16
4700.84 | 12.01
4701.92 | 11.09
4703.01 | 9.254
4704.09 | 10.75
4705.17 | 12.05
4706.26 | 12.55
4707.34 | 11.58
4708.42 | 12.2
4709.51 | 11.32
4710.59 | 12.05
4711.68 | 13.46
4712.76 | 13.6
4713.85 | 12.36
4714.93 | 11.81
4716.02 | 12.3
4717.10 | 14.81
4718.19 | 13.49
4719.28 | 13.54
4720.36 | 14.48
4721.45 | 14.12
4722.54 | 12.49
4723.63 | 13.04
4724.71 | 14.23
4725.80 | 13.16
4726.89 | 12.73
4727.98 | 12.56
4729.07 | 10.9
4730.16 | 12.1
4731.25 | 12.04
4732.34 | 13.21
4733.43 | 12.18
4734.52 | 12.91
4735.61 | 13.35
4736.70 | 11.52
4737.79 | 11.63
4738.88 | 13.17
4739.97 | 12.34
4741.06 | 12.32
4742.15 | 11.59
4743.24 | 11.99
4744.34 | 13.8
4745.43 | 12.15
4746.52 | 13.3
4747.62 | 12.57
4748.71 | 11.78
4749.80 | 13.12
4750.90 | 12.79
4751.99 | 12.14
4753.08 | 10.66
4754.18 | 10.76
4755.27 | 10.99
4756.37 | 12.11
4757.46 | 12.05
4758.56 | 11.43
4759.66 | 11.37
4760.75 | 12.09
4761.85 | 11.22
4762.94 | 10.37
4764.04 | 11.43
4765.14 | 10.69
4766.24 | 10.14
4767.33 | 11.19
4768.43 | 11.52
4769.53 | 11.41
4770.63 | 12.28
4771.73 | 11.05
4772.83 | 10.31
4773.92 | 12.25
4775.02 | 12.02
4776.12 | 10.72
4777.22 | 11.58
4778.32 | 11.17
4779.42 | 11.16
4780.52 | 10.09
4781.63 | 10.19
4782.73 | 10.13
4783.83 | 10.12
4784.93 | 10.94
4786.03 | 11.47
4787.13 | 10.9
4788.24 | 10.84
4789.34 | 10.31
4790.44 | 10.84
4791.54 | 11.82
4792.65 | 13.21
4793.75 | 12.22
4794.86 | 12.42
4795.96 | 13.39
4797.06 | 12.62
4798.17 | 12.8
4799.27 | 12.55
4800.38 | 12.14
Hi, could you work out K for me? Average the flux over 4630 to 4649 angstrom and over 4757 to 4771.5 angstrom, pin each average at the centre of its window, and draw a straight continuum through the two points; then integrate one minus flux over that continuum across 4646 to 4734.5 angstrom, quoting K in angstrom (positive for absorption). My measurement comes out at -1.98 angstrom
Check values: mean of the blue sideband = 12.8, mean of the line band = 12.5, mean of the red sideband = 11.3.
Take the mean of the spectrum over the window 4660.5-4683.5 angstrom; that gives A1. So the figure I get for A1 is 12.4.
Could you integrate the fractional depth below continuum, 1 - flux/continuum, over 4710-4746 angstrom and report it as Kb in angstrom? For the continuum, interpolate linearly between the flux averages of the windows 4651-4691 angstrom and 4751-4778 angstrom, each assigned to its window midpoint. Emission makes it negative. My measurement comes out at -3.0 angstrom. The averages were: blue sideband 12.4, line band 12.8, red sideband 11.4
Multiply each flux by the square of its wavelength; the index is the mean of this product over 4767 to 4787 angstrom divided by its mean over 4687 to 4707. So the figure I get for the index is 0.9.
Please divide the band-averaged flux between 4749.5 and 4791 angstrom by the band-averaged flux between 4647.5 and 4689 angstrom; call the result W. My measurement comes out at 0.90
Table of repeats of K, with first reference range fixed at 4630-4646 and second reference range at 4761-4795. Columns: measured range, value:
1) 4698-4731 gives -1.2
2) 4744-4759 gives -0.8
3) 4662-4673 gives 0.3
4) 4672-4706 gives 0.4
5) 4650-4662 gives 0.1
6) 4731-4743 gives -0.7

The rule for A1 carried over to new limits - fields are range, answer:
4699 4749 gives 12.5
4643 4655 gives 12.2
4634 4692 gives 12.5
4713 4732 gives 13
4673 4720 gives 12.4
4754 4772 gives 11.3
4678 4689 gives 12.1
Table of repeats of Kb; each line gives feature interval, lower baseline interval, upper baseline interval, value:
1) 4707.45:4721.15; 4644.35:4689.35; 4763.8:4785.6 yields -1.33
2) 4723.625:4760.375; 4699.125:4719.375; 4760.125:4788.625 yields -2.07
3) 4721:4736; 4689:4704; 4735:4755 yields -0.70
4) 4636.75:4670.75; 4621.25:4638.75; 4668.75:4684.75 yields 0.85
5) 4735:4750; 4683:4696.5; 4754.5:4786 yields -1.05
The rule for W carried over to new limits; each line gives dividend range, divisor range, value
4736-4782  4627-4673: 0.91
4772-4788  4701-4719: 0.90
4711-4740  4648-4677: 1.02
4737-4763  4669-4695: 0.96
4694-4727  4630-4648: 0.98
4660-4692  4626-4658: 0.97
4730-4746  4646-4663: 0.99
